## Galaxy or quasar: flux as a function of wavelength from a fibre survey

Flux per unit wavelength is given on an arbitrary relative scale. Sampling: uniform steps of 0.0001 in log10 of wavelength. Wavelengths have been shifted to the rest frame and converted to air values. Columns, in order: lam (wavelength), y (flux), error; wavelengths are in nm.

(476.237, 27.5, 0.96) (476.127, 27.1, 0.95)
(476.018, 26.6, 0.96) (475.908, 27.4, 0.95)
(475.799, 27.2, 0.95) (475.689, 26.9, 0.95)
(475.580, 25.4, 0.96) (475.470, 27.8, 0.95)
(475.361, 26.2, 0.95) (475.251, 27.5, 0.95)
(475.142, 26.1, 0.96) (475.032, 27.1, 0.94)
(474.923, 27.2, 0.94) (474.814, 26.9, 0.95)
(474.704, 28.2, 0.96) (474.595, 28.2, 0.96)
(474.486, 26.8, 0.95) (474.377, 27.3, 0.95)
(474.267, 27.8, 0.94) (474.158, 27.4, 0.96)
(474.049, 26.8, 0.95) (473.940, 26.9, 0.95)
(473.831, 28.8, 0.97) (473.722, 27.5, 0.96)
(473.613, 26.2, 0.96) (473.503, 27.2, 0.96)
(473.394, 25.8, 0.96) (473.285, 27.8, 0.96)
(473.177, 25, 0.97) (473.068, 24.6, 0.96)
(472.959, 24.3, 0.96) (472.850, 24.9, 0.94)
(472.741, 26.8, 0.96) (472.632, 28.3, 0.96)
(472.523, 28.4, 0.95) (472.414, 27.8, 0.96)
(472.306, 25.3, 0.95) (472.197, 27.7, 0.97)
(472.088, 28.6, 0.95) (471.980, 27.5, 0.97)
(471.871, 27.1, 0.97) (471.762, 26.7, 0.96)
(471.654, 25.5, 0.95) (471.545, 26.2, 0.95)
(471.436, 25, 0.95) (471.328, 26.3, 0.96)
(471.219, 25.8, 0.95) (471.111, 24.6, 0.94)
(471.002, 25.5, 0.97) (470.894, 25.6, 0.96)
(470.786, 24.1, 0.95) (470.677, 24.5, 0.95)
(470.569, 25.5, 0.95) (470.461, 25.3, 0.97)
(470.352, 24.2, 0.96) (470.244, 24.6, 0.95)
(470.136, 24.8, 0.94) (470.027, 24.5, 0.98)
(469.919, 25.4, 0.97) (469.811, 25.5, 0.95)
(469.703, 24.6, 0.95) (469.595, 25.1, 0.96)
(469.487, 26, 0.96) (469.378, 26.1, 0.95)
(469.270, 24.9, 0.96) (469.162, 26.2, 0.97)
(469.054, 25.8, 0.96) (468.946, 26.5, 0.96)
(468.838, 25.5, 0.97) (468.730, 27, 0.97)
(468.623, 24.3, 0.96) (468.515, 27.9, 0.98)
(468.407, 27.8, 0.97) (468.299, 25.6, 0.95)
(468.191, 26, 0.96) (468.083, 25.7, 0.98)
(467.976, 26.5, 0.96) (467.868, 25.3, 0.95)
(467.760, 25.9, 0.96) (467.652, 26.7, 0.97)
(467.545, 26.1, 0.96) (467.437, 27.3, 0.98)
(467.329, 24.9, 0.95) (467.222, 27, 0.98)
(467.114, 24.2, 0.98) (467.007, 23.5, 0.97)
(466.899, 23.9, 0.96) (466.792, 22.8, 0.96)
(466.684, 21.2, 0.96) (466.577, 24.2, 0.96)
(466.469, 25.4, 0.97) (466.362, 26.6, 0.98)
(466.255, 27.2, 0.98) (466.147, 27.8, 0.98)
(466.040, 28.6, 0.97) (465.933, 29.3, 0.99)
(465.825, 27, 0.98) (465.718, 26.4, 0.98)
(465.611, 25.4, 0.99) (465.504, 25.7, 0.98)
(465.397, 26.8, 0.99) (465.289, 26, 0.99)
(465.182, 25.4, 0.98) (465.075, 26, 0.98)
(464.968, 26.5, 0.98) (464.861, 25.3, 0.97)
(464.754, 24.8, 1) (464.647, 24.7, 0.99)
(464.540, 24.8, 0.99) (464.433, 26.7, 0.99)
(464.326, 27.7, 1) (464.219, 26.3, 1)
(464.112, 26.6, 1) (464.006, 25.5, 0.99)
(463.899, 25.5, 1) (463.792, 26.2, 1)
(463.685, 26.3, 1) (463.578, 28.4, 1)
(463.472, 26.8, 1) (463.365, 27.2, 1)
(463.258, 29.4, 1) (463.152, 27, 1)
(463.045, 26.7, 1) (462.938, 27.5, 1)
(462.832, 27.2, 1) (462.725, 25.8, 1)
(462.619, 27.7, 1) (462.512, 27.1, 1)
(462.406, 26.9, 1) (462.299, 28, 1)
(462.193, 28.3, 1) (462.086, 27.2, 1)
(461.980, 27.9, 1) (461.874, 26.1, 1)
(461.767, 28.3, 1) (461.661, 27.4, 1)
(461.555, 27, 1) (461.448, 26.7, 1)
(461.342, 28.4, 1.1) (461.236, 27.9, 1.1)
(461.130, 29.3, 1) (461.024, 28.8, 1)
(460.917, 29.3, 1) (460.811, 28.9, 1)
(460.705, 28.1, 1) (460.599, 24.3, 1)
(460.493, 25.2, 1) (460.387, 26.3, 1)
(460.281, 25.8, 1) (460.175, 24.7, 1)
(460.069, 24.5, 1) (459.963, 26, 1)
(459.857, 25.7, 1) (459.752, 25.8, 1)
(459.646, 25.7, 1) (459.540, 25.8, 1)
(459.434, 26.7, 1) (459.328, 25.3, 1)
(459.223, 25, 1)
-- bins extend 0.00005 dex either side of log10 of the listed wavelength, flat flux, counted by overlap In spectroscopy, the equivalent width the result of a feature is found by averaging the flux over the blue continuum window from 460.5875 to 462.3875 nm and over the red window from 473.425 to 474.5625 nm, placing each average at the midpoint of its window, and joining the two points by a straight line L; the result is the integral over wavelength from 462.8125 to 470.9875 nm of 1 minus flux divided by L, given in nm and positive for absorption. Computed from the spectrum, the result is 0.50 nm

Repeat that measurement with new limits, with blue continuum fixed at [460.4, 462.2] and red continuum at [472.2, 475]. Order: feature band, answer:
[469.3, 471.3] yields 0.146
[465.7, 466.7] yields 0.027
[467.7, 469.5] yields 0.073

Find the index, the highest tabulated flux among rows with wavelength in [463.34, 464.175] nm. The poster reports 28.4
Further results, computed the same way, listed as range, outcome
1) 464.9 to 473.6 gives 29.3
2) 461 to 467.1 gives 29.4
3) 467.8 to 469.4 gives 27.9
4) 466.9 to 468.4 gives 27.3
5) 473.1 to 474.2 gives 28.8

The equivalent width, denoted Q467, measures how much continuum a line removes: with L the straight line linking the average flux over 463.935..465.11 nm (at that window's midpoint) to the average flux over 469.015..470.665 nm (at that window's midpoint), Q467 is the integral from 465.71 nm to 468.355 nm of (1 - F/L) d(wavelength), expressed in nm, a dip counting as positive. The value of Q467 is -0.02 nm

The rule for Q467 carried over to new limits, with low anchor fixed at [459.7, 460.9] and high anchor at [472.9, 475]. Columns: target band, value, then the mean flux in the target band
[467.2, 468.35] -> 0.02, 26.1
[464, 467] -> 0.06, 25.8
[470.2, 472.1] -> 0.08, 25.6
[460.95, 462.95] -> -0.11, 27.6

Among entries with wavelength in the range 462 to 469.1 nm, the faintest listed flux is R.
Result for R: 21.2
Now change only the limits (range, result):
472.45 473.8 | 24.3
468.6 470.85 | 24.1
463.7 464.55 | 24.8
